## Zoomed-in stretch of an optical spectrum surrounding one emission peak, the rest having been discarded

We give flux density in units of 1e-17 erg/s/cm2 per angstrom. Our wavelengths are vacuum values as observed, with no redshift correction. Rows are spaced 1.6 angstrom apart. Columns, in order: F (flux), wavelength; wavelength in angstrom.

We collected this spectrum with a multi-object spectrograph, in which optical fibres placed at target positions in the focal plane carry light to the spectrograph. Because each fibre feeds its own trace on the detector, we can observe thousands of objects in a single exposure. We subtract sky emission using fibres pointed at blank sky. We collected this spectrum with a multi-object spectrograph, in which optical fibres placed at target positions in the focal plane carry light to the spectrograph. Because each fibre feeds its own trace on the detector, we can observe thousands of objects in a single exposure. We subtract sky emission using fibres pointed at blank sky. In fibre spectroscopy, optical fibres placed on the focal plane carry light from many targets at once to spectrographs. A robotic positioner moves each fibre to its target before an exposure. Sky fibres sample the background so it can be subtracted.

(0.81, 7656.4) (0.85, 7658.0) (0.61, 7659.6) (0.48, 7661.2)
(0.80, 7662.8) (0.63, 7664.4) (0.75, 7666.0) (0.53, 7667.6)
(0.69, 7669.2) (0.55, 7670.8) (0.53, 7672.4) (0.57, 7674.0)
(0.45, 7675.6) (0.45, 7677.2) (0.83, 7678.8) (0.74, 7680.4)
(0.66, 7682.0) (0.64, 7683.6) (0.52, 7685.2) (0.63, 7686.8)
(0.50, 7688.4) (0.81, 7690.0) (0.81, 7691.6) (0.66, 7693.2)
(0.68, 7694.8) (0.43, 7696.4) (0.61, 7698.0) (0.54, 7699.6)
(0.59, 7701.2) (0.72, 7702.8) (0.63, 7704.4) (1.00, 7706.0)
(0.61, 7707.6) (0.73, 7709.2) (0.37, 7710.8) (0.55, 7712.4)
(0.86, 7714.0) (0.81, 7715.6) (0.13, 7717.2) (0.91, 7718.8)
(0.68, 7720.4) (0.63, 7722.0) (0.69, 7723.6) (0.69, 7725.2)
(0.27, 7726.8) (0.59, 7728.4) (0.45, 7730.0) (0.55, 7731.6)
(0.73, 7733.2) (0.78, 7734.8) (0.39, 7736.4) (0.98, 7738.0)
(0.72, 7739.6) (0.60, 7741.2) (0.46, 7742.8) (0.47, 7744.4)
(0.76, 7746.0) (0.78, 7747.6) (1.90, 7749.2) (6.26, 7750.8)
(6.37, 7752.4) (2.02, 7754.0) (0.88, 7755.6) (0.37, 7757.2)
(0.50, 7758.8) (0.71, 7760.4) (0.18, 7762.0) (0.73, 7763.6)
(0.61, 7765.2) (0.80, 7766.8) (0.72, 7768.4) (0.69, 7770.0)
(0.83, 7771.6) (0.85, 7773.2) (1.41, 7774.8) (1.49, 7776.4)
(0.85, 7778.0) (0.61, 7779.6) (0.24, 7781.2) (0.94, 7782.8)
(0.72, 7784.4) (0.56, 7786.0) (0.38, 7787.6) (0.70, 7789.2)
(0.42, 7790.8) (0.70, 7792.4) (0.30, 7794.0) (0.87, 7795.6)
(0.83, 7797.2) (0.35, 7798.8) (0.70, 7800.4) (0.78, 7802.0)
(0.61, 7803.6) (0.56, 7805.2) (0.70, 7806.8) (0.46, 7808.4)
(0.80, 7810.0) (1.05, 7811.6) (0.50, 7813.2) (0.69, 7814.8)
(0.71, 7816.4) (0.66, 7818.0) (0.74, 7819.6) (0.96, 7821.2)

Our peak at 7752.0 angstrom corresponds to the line H-alpha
